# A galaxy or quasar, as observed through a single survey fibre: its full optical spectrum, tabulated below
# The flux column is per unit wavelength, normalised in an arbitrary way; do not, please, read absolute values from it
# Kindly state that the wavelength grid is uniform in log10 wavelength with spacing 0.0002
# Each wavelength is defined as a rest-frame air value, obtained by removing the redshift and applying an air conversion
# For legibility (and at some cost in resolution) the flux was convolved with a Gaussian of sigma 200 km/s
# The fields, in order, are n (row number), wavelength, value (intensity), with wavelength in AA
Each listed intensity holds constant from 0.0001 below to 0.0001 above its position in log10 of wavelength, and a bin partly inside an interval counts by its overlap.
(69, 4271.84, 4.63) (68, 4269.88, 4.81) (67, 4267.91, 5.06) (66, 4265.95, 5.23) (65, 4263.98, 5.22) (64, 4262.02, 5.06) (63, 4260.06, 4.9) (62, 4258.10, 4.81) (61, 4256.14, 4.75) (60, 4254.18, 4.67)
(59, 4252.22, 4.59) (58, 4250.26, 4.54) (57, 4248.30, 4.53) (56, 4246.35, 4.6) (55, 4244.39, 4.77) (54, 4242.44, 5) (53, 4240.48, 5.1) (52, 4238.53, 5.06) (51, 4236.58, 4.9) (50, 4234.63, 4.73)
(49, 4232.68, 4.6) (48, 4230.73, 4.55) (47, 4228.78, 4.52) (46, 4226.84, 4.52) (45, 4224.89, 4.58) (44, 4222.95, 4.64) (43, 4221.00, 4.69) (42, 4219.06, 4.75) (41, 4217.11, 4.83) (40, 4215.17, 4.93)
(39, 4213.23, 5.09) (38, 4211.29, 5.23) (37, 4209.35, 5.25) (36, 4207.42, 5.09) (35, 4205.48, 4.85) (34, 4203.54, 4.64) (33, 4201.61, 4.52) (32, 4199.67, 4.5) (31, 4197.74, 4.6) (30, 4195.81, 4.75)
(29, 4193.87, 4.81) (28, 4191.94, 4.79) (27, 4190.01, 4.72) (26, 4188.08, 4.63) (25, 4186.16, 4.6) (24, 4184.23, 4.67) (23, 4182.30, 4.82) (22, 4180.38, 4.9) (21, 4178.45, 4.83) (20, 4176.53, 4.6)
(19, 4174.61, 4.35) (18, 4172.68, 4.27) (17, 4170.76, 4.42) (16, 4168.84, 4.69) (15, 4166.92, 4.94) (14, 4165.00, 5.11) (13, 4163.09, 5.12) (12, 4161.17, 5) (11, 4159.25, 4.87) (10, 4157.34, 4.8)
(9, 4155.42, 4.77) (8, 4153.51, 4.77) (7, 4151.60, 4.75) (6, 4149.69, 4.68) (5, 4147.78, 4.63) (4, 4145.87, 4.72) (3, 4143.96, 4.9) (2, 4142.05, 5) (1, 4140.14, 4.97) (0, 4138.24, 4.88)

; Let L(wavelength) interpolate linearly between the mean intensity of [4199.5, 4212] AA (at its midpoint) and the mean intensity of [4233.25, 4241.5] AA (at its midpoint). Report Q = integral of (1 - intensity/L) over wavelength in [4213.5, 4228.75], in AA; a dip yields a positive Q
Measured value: 0.6 AA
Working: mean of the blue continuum 4.88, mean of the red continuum 4.93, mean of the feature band 4.71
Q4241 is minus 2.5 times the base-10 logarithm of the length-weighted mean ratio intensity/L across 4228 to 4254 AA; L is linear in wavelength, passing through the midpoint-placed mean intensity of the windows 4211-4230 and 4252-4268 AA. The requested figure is 0.03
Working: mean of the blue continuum 4.76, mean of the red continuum 4.93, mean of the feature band 4.73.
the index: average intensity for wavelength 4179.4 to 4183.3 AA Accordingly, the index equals 4.85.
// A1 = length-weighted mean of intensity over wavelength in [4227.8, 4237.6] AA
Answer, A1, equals 4.66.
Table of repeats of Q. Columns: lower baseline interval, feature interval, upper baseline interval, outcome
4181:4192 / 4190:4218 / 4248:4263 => -0.8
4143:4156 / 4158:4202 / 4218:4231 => -0.3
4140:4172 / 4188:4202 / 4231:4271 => 0.5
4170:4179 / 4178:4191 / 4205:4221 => -0.4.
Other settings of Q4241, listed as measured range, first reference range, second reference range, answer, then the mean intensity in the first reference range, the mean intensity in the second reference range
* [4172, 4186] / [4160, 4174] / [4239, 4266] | 0.034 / 4.78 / 4.83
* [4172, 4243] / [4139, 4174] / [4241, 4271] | 0.014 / 4.8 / 4.84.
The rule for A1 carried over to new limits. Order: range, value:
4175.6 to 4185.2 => 4.76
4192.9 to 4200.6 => 4.67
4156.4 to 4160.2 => 4.84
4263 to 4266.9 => 5.22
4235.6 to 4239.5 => 4.98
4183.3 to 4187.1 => 4.63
